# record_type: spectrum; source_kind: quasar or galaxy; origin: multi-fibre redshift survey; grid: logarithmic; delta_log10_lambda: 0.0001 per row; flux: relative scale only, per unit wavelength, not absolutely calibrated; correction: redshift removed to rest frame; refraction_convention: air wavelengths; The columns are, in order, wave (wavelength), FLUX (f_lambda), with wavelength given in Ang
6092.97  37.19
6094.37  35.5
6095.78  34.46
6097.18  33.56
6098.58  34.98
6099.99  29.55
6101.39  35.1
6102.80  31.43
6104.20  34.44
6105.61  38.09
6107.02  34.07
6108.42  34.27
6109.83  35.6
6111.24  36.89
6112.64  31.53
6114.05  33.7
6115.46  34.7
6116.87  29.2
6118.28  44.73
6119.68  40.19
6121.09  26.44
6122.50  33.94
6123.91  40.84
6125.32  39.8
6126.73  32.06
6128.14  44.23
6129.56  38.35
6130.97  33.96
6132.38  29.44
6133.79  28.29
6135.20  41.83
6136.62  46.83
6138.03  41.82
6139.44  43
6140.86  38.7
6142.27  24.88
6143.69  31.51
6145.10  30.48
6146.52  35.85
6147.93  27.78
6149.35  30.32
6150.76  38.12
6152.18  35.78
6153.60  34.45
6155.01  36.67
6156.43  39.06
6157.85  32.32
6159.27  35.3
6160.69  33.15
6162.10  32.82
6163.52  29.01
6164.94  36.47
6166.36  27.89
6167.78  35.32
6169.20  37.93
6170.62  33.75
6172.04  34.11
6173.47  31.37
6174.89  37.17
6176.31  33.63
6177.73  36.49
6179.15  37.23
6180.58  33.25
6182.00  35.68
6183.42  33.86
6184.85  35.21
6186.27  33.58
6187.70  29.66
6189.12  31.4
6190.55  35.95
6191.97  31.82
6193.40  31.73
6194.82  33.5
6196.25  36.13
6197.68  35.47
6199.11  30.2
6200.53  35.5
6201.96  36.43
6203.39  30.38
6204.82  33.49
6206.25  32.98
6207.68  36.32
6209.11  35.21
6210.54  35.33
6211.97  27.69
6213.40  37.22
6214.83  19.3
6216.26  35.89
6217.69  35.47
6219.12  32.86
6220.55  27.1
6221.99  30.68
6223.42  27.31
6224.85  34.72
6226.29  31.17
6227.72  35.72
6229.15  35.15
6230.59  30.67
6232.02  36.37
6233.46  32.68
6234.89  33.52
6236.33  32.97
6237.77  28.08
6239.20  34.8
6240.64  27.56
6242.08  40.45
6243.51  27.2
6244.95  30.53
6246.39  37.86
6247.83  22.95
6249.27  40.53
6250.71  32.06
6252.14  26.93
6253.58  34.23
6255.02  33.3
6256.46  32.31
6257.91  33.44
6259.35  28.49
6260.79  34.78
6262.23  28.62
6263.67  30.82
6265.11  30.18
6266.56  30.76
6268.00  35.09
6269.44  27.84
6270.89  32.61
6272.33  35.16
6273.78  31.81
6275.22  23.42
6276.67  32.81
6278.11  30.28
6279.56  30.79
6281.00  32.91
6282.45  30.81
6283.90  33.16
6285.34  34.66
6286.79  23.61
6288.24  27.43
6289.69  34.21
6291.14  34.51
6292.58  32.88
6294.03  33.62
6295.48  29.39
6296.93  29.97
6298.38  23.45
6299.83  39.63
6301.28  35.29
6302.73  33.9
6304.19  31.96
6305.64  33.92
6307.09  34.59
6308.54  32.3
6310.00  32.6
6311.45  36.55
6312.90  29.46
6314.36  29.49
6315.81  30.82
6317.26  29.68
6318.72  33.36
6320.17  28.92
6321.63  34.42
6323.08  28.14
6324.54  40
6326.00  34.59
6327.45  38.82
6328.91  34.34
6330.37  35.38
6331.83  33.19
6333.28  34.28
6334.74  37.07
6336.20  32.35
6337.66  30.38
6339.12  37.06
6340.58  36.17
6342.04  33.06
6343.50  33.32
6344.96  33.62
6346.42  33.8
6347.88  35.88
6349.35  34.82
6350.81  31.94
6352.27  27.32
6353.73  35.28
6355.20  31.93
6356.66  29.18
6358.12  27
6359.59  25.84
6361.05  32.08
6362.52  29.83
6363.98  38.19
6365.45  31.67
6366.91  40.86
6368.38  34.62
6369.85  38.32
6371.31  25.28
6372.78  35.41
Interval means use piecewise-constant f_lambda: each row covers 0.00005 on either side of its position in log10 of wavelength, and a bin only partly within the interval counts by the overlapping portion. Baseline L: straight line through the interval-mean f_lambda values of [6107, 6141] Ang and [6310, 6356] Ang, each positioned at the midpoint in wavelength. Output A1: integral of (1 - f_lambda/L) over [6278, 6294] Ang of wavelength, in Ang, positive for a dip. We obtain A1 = 1.2 Ang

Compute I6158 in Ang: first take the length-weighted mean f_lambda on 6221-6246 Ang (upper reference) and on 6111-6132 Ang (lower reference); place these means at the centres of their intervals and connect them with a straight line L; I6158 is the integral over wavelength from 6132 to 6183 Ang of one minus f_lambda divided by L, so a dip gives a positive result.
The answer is 0.1 Ang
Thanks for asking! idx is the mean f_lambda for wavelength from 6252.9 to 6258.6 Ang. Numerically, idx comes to 33.3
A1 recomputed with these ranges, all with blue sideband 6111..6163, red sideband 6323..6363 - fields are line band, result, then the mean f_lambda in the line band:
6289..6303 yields 0.4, 32.7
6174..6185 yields -0.1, 35.3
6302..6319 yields 0.6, 32.4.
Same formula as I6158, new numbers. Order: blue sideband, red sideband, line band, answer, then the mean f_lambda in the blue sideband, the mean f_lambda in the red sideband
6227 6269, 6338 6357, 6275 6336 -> 0.8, 32.3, 33.4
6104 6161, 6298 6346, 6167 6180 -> -0.1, 35.4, 33.5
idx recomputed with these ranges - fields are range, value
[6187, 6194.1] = 32.1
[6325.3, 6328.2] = 36.8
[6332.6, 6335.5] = 35.6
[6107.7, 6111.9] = 35.6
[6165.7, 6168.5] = 31.7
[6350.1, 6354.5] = 31.5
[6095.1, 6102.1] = 33.5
